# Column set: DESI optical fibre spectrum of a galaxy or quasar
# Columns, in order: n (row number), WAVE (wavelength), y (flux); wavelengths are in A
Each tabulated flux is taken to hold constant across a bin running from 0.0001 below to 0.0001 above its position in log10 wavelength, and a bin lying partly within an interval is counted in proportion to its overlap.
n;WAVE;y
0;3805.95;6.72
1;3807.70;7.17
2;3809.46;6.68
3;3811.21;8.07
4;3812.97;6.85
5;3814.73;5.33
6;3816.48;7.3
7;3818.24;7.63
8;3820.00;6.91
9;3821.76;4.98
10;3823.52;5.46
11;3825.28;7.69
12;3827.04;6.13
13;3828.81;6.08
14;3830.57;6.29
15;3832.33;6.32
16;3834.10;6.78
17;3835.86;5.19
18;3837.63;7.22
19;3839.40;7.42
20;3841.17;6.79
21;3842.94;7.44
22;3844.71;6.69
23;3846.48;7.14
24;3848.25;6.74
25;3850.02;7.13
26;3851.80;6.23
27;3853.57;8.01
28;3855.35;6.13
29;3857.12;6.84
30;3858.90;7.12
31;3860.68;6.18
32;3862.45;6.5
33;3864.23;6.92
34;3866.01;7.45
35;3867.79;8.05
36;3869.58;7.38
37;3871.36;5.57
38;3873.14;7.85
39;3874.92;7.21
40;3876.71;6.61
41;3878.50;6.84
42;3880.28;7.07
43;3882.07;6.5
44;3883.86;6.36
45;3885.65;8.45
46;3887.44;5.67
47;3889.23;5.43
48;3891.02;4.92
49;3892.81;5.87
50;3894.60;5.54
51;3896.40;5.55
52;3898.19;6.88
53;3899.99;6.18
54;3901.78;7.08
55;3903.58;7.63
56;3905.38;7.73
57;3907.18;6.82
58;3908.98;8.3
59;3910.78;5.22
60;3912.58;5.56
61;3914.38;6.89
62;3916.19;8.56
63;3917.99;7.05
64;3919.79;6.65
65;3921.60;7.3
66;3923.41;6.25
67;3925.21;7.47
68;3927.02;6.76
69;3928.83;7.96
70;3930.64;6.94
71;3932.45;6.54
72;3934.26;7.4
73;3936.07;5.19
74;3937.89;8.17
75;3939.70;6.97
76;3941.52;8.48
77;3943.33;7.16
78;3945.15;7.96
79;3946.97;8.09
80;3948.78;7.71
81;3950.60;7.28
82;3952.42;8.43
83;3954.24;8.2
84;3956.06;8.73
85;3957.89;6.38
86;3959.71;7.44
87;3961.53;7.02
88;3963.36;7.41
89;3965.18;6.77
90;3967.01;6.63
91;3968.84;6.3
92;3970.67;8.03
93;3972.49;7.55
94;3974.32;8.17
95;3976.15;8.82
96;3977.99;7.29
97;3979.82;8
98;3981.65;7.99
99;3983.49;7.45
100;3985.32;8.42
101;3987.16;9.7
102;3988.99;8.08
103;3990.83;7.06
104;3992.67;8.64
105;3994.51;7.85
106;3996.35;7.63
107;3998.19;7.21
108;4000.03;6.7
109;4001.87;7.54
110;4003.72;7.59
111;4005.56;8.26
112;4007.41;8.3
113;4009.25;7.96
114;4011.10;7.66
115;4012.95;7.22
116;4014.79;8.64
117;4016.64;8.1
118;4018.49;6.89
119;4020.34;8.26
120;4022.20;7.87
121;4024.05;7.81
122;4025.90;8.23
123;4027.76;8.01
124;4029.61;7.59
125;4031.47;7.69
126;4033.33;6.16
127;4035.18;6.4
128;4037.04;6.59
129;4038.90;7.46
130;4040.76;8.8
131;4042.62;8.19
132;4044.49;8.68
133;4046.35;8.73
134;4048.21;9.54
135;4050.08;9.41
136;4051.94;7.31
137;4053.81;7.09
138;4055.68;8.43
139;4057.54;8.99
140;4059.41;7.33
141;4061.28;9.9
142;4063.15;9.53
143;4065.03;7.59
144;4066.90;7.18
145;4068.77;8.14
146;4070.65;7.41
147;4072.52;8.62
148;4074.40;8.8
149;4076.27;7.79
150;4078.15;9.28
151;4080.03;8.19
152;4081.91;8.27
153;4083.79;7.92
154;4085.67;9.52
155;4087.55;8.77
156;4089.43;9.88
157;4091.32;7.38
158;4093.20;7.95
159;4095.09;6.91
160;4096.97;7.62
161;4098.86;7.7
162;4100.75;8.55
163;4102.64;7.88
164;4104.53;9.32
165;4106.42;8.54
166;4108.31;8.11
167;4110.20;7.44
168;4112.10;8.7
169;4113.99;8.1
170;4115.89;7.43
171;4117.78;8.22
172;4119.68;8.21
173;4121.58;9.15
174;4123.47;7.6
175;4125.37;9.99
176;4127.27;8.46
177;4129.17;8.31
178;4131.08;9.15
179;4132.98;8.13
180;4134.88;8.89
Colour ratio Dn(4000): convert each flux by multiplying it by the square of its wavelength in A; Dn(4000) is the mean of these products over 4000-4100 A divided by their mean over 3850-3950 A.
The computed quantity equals 1.26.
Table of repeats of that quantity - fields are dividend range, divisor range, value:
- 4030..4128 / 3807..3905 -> 1.37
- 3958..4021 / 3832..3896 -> 1.23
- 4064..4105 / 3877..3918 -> 1.36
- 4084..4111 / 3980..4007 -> 1.10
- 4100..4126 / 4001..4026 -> 1.11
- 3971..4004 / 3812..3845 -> 1.30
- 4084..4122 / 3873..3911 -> 1.38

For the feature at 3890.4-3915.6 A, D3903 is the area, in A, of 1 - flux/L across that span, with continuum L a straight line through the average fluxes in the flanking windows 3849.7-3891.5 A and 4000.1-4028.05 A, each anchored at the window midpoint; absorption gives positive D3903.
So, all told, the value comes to 1.9 A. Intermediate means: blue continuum 6.78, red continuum 7.85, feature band 6.48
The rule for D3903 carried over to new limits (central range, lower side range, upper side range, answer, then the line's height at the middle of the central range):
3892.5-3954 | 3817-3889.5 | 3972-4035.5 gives 1.51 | 7.24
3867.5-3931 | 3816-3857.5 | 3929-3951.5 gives 2.83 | 7.08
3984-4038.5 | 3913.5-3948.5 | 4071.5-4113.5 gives 0.43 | 7.79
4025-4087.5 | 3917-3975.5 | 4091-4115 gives -2.63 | 7.82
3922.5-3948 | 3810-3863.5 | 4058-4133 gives 0.26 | 7.31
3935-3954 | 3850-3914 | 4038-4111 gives -0.93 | 7.21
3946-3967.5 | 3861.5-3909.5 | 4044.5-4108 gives -0.55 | 7.34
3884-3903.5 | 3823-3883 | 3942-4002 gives 2.42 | 7.11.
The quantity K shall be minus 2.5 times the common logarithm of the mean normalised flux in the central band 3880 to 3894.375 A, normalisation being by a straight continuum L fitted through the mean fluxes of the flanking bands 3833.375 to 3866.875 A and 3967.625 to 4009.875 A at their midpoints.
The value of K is 0.145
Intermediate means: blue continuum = 6.84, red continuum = 7.84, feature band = 6.22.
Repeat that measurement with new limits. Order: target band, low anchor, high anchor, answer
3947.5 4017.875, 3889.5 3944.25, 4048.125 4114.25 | -0.048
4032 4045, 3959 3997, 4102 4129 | 0.082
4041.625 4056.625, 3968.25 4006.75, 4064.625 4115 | -0.048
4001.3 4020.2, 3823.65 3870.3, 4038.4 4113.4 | 0.008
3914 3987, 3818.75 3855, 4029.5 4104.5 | -0.013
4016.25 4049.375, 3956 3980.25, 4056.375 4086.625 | 0.027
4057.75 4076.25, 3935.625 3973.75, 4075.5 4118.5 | -0.028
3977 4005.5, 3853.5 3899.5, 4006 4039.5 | -0.061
